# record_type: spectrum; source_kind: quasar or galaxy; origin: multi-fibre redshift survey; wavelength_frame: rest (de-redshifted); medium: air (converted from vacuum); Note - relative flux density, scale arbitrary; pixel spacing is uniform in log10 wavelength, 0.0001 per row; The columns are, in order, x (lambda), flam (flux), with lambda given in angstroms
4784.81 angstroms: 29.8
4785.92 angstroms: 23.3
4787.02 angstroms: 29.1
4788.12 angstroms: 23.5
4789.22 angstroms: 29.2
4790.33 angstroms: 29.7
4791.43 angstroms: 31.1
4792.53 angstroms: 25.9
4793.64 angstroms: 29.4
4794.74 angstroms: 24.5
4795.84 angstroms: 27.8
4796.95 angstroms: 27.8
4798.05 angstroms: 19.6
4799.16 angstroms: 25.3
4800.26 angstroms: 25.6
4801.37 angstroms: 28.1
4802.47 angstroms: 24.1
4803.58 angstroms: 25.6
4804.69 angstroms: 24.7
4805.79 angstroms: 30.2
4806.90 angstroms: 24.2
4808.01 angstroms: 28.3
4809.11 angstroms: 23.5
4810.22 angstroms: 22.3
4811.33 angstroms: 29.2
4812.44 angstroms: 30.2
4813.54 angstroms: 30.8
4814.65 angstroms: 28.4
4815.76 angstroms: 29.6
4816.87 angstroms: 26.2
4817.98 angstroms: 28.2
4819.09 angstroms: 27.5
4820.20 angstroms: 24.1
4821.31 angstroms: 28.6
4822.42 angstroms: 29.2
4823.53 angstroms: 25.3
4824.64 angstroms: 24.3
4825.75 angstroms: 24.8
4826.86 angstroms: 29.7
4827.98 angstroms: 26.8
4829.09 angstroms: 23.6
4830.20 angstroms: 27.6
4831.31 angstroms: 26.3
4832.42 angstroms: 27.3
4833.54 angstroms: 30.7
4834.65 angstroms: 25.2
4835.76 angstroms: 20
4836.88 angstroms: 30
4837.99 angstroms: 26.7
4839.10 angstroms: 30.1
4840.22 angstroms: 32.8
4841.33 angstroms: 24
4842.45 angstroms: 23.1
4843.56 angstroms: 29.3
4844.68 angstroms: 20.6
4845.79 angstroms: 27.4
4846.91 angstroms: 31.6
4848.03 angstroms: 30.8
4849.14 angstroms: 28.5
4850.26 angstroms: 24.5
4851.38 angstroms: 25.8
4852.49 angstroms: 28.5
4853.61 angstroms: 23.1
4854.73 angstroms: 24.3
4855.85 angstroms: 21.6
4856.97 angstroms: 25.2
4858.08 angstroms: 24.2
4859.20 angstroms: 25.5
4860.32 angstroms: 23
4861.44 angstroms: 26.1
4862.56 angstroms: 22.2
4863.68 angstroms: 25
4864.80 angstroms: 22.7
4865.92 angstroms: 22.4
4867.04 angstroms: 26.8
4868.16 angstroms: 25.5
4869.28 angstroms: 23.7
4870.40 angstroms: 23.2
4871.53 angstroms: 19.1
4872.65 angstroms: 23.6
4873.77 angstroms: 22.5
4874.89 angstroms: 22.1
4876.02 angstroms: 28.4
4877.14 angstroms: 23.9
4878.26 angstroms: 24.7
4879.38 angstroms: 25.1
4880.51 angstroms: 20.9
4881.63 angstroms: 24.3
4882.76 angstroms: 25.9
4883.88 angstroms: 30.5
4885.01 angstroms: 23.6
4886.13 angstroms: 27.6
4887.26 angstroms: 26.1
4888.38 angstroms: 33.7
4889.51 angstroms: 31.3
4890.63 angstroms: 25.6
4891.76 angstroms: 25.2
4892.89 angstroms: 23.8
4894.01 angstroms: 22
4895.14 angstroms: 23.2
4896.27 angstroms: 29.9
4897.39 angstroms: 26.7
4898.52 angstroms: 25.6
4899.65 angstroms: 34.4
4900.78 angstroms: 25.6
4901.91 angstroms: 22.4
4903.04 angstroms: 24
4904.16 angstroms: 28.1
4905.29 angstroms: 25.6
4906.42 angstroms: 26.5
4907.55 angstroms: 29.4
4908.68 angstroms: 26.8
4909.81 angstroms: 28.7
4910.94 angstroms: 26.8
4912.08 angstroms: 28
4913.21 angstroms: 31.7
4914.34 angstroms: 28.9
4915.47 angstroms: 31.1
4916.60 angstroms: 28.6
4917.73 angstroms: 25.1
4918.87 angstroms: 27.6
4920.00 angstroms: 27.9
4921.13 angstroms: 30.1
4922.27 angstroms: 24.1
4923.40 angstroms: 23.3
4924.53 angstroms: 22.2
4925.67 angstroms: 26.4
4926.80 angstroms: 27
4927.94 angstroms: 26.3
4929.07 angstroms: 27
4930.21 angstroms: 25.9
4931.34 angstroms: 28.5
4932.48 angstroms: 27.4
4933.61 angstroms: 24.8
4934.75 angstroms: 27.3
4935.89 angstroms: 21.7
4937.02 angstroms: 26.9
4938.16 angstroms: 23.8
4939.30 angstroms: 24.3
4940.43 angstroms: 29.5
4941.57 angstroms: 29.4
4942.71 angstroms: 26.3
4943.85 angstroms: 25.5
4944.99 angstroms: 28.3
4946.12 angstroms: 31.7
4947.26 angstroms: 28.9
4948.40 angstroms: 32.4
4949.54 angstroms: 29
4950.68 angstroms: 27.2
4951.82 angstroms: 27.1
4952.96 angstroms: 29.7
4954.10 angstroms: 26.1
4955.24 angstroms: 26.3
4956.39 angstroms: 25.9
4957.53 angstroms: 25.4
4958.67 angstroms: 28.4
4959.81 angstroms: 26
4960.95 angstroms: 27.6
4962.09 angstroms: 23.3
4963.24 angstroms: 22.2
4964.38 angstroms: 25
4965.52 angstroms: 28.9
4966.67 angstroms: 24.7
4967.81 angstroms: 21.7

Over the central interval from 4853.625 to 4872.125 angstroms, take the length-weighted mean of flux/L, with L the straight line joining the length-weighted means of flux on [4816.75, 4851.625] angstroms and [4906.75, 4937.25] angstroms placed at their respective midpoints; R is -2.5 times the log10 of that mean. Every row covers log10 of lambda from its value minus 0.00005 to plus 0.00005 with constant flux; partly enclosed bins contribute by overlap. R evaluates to 0.14 mag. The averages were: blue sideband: 26.9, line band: 23.8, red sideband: 27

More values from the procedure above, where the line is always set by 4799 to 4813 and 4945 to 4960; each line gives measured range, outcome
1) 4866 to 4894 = 0.08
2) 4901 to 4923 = 0.01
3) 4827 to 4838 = 0.00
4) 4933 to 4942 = 0.08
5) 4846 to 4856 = 0.00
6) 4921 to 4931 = 0.08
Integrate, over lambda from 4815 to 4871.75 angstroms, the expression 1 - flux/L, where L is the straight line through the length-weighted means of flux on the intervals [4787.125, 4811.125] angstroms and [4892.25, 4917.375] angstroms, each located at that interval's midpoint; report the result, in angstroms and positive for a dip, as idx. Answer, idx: 1.45 angstroms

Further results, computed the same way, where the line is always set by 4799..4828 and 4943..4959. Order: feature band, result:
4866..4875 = 1.3 angstroms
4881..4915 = 0.6 angstroms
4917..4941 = 1.5 angstroms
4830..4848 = -0.1 angstroms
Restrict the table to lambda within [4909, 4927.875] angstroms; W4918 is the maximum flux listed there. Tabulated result 31.7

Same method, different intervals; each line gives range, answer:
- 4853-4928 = 34.4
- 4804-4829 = 30.8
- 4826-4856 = 32.8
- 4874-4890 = 33.7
